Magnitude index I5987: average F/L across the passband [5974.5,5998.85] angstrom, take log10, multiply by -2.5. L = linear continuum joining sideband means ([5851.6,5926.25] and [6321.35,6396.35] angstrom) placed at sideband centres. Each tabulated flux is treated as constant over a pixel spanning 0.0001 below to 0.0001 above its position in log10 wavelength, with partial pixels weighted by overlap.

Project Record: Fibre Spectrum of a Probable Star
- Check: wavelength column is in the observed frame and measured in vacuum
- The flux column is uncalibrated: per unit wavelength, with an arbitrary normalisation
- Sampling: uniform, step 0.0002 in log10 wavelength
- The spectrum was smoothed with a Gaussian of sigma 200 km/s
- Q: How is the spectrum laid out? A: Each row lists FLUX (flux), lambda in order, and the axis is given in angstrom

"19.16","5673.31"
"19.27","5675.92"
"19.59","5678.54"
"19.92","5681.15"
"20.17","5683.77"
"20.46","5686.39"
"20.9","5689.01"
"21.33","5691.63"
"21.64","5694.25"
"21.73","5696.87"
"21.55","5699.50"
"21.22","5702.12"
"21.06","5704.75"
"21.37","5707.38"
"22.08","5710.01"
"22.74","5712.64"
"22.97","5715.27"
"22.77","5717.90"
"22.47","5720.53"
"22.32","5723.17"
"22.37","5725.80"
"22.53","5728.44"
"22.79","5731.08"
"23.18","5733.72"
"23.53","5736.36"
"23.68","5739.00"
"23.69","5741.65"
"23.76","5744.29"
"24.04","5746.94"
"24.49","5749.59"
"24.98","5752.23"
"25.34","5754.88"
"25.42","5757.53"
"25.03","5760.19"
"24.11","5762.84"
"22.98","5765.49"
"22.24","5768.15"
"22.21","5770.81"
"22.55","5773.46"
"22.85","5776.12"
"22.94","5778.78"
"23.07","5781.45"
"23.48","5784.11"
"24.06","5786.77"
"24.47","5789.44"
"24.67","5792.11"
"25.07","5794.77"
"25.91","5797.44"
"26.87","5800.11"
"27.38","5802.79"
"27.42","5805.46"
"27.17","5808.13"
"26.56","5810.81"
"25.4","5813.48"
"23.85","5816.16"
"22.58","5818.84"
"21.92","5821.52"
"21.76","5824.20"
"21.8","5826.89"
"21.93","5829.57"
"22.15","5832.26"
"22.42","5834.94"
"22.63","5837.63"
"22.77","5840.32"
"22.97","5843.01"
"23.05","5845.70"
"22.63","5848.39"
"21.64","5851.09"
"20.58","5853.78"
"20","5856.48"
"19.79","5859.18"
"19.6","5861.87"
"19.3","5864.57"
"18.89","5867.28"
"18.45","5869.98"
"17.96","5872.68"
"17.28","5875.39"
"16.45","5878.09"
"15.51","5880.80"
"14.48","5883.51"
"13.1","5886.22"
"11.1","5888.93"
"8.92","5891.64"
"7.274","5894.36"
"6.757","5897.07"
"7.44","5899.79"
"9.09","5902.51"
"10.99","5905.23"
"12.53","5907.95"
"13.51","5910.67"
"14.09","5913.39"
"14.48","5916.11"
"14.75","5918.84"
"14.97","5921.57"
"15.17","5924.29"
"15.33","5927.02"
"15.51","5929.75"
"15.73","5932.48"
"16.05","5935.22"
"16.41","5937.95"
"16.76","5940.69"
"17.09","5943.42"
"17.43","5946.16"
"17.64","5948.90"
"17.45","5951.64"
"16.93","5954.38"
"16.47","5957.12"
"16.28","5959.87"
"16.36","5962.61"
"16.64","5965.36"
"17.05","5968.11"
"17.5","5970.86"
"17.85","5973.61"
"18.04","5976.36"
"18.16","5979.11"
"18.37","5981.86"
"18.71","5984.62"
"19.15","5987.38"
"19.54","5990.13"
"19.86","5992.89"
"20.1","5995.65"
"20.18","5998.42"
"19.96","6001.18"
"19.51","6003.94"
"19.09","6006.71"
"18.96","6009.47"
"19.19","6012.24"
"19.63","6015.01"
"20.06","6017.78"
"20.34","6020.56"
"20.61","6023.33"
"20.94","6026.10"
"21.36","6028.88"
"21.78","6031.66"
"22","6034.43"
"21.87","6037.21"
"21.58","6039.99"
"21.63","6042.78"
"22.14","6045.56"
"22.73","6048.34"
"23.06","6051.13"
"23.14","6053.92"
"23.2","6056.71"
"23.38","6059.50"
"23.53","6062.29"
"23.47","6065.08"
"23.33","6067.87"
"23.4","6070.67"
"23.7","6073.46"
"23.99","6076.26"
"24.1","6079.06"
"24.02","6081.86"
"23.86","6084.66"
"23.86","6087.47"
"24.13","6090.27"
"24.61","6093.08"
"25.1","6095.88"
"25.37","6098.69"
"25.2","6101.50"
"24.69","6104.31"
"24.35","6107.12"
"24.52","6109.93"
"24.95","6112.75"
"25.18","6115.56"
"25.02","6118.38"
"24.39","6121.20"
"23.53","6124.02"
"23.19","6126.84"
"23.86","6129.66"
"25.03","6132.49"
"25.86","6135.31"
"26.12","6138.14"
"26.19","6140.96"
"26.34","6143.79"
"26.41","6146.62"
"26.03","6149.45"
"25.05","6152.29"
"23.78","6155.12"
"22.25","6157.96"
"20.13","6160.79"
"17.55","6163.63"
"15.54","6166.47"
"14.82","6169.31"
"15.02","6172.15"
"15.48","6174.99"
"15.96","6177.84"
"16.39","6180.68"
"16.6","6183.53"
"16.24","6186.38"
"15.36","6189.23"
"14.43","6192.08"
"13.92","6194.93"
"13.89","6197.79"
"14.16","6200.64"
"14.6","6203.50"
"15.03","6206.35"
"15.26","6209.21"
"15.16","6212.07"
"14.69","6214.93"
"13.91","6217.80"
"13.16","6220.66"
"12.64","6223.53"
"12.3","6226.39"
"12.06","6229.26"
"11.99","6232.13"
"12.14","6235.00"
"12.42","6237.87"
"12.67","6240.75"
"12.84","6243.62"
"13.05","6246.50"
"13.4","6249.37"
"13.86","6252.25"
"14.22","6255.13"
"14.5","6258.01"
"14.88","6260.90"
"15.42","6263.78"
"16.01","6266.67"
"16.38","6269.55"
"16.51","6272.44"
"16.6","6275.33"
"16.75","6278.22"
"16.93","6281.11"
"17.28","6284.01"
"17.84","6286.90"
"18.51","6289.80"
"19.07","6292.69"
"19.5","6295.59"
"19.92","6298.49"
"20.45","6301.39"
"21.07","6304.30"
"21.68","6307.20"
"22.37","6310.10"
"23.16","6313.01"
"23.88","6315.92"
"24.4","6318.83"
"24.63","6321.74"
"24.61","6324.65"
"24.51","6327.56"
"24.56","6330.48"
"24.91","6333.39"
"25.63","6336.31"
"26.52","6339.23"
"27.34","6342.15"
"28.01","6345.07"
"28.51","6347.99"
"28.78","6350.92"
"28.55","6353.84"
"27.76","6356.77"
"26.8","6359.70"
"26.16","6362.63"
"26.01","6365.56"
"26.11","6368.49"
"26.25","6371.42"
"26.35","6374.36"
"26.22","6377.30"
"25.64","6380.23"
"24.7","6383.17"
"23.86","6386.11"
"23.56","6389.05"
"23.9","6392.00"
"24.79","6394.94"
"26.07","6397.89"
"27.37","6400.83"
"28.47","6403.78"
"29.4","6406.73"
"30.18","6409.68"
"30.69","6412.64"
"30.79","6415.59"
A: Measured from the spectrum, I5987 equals -0.13 mag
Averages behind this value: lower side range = 14.6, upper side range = 26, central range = 19.1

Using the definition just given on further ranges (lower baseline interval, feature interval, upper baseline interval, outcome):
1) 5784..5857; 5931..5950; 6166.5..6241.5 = 0.24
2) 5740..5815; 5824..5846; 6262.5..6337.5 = 0.08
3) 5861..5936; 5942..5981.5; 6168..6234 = -0.22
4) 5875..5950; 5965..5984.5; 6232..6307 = -0.25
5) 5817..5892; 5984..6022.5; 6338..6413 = 0.10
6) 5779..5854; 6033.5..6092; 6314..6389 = 0.07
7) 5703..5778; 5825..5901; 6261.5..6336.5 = 0.26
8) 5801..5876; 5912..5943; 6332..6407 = 0.43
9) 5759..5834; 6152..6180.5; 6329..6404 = 0.36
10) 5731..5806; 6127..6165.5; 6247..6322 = -0.21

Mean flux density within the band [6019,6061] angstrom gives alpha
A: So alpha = 22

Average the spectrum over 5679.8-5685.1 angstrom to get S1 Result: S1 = 20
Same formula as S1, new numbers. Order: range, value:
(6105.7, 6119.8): 24.8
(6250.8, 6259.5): 14.2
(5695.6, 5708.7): 21.4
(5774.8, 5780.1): 22.9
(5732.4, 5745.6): 23.6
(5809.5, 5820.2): 24.6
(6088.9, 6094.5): 24.4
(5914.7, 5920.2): 14.6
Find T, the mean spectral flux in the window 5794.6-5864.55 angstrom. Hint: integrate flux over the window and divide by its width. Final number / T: 23.2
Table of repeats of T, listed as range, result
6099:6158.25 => 24.9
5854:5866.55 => 19.7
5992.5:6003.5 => 20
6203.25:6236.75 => 13.5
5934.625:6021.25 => 18.2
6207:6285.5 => 14.3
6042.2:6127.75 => 23.9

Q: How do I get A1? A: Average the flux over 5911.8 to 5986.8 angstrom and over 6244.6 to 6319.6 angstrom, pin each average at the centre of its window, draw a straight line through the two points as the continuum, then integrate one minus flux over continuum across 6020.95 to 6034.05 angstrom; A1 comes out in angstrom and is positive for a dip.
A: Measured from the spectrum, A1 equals -3.3 angstrom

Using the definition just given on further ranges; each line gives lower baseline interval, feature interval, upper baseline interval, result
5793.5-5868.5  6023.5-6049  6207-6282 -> -4.20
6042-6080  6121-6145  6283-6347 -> -1.93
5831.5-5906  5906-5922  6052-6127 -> 3.91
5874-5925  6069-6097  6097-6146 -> -1.56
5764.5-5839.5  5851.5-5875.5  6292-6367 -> 4.68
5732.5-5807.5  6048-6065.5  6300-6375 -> 1.12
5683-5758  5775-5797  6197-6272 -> -2.46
